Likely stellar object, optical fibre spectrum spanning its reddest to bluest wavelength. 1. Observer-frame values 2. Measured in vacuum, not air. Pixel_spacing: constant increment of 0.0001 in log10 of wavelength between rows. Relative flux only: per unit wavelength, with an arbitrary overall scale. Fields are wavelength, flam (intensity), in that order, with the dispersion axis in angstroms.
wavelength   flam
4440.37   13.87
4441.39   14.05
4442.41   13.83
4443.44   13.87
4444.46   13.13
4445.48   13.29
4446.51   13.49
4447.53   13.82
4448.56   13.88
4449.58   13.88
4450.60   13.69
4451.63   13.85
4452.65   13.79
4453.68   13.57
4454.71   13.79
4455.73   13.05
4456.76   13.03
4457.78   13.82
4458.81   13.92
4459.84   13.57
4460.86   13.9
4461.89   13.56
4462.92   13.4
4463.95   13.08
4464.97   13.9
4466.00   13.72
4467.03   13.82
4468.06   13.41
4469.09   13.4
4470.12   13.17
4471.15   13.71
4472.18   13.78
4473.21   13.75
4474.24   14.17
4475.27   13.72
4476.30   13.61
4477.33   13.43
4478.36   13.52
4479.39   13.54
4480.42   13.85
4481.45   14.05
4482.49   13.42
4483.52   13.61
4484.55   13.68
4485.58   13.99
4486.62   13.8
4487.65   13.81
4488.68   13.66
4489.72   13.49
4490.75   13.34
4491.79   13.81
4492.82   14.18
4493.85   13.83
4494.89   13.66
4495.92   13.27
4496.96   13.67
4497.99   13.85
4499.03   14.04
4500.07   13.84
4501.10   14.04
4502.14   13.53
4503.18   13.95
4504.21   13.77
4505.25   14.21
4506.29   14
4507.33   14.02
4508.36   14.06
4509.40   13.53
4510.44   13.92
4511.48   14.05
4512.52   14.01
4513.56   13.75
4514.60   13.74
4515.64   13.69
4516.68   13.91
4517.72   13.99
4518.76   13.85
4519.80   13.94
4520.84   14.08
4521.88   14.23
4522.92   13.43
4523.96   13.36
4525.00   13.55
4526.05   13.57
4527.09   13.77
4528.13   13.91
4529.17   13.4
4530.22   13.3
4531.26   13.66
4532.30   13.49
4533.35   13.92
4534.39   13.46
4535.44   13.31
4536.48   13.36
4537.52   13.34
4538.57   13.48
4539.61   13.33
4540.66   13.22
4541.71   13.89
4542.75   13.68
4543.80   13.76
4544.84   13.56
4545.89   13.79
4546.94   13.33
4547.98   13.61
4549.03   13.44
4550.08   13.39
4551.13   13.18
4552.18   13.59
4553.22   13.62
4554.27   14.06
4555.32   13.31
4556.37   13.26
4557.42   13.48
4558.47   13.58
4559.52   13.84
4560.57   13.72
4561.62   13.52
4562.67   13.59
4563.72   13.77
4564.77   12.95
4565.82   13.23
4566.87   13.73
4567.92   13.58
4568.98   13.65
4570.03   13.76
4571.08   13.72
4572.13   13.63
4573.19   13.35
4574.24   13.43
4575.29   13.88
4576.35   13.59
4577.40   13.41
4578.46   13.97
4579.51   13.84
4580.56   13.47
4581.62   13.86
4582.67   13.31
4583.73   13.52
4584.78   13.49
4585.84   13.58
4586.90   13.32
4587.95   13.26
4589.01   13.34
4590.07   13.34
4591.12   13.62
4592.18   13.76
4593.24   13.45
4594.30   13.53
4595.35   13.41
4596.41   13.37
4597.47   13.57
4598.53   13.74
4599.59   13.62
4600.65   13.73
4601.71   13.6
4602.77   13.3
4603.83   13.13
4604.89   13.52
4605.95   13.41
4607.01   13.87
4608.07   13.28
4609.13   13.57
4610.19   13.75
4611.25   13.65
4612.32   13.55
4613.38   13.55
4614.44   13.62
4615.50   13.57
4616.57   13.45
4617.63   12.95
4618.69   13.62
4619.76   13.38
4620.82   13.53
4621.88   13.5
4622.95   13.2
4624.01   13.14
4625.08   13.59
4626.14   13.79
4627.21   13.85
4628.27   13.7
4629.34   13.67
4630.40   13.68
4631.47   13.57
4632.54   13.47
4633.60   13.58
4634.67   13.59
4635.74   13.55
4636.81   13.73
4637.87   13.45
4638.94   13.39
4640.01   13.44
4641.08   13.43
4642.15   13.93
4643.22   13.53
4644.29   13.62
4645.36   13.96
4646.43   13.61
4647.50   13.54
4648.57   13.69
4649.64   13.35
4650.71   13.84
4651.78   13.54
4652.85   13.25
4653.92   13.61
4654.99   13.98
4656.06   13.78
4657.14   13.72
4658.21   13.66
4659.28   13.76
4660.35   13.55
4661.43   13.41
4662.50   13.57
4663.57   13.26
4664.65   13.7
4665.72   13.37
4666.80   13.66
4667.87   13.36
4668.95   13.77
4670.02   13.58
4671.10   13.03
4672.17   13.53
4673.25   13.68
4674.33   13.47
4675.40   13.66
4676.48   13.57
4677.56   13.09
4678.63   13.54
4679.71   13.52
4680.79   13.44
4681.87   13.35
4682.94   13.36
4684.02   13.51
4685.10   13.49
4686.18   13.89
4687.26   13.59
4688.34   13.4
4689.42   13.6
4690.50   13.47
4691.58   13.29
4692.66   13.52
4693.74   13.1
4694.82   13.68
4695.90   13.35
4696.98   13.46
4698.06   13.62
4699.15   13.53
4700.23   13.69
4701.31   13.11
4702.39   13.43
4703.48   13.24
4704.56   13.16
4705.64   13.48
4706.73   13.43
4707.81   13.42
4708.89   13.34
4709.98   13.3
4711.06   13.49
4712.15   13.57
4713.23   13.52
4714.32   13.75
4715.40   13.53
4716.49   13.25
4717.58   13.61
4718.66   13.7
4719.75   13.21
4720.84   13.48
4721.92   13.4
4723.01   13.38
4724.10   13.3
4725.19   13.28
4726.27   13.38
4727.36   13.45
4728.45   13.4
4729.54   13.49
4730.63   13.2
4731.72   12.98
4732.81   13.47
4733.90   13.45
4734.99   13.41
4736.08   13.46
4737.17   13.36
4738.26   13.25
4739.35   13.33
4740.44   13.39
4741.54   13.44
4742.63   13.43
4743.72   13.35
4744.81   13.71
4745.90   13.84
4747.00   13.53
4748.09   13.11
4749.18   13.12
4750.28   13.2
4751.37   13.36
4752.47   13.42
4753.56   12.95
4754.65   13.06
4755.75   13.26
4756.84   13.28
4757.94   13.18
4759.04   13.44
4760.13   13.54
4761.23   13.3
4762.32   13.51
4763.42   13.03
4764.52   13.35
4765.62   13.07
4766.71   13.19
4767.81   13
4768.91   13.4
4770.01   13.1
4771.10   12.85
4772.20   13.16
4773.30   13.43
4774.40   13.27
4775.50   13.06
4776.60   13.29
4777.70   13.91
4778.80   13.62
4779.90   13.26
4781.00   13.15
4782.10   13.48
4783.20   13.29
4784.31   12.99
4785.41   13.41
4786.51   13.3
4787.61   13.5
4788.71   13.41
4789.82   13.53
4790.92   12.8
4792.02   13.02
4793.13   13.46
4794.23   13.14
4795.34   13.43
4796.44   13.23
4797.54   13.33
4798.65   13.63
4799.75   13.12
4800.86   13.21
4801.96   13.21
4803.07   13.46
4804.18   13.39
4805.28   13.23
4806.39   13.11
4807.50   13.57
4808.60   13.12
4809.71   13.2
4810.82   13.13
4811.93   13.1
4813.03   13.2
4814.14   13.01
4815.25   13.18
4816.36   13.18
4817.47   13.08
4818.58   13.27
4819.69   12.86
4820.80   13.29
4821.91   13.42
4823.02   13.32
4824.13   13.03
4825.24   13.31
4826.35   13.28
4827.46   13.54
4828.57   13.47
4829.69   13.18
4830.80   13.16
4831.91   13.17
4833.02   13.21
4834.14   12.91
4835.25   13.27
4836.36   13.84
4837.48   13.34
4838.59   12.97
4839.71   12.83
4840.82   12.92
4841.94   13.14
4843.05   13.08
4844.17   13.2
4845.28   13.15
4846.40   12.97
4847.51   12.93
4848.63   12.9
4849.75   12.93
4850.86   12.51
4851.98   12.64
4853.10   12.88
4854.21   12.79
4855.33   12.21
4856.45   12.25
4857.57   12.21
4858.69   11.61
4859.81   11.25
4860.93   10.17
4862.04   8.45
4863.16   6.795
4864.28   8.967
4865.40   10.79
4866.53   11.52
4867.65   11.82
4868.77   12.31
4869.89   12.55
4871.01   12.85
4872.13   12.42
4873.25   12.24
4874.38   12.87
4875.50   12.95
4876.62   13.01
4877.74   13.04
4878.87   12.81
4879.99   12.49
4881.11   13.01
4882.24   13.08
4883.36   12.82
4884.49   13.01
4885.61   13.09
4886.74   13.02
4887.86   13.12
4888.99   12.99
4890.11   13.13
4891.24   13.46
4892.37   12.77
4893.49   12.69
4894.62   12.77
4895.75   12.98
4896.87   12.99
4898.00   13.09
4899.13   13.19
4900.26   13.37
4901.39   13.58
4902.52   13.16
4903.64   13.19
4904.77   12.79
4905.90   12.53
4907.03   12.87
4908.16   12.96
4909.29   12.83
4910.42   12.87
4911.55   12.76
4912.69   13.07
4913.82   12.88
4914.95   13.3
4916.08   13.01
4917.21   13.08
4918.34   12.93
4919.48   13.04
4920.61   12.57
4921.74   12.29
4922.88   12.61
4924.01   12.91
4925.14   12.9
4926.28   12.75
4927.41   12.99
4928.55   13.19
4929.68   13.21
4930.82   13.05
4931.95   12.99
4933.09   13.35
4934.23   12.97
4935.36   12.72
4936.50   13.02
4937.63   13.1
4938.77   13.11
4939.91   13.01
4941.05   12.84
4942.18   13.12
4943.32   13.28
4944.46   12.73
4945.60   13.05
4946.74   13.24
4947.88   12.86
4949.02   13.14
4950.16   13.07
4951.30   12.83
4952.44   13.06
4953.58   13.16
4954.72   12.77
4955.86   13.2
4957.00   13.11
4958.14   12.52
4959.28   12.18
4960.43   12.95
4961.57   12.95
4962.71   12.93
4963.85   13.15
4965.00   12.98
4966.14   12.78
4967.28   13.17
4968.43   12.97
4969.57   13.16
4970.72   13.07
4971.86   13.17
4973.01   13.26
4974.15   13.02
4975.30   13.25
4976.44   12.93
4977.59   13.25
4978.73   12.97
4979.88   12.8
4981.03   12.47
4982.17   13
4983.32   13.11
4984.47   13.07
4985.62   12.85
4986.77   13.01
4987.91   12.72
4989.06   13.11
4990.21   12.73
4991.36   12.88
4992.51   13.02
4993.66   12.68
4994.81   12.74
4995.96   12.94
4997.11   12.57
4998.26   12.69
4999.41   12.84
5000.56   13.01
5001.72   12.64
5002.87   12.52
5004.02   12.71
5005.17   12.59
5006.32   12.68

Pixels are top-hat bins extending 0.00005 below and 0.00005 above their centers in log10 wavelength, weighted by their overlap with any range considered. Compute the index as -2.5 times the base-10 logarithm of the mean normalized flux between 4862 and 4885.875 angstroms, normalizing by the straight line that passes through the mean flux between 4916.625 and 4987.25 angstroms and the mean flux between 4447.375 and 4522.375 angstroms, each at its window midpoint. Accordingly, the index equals 0.09 mag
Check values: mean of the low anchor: 13.7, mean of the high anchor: 13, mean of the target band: 12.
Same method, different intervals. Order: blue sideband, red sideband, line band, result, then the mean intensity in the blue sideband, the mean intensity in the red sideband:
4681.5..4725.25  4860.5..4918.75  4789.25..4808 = -0.025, 13.4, 12.5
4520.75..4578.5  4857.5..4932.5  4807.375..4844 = -0.037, 13.6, 12.5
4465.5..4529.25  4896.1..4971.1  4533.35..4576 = 0.009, 13.8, 13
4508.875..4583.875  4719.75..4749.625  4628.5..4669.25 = -0.008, 13.6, 13.4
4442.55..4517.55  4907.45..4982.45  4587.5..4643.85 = -0.002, 13.7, 13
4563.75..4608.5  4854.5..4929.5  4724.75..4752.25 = -0.029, 13.5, 12.5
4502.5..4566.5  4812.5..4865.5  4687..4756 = -0.033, 13.7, 12.6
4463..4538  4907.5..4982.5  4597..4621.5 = 0.001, 13.7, 13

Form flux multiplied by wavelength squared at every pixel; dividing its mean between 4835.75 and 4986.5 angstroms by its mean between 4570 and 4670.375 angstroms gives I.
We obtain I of 1.1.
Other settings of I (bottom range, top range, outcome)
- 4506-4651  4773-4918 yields 1.06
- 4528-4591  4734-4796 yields 1.07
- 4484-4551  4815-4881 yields 1.05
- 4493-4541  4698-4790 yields 1.07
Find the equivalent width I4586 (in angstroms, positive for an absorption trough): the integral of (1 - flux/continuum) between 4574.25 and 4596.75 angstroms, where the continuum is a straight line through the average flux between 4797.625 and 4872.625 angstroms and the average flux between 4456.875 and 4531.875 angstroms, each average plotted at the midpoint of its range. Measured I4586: -0.1 angstroms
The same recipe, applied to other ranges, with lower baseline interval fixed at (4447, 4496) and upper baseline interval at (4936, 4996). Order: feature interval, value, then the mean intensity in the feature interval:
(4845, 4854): 0.2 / 12.9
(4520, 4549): 0.0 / 13.6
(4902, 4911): 0.1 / 12.9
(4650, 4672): -0.3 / 13.6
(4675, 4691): -0.2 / 13.5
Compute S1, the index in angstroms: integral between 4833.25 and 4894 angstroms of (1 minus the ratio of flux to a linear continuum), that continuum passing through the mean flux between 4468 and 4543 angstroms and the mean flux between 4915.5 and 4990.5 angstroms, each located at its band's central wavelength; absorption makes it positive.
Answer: 3.2 angstroms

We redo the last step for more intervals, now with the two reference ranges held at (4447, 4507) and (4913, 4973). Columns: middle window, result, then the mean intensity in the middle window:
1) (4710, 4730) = -0.19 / 13.5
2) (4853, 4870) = 2.63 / 11.1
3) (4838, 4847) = 0.07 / 13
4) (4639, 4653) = -0.17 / 13.6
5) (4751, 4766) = -0.01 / 13.3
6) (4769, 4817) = -0.22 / 13.3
